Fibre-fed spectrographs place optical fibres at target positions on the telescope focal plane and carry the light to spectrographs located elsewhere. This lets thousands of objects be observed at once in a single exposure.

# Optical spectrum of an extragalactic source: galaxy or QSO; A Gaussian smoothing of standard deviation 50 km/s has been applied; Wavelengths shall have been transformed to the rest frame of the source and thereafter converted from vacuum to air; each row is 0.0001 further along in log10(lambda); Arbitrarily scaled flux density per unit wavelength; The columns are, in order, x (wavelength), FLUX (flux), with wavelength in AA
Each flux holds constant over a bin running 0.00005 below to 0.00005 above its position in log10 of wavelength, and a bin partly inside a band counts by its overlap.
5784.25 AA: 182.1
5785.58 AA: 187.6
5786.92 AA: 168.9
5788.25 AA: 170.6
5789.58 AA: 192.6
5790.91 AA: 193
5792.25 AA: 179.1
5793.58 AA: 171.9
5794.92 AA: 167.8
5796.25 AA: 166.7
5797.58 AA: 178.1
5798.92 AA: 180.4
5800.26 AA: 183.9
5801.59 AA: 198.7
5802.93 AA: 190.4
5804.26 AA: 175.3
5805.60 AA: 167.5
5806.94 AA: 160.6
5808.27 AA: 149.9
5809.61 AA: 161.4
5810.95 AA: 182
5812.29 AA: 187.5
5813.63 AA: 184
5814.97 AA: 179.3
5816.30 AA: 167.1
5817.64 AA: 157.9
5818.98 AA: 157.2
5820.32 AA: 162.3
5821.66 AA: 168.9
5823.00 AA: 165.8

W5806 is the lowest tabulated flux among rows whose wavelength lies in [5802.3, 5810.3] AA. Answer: 149.9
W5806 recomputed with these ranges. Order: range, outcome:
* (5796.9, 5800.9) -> 178.1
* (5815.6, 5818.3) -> 157.9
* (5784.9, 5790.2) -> 168.9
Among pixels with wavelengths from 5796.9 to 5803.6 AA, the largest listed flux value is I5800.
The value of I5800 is 198.7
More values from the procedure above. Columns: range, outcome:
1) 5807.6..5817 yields 187.5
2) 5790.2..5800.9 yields 193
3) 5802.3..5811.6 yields 190.4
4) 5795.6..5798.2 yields 178.1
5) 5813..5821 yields 184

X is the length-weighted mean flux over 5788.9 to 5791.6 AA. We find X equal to 193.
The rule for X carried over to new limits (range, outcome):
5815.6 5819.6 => 161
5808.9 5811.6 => 171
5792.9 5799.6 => 173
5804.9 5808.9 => 160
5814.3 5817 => 174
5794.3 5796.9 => 168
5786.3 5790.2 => 178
